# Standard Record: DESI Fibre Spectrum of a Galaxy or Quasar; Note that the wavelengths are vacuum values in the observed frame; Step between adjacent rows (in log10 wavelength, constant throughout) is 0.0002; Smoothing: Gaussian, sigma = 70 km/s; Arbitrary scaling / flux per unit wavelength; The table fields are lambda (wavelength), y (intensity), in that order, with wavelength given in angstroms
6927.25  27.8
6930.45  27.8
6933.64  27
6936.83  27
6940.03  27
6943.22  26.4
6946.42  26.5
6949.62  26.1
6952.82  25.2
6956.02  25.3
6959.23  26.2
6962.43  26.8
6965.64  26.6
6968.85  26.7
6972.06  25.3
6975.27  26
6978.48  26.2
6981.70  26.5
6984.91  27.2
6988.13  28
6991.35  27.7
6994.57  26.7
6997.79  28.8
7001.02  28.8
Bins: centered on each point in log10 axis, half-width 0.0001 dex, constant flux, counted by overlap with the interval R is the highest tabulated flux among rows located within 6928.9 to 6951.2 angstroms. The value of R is 27.8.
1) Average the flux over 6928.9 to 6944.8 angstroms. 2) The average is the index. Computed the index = 27.1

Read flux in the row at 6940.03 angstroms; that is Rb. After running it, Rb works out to 27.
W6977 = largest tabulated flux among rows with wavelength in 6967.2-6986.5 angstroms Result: 27.2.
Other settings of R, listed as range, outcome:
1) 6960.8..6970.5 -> 26.8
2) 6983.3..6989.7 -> 28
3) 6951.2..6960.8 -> 26.2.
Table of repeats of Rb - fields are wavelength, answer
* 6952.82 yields 25.2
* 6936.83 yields 27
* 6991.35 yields 27.7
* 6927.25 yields 27.8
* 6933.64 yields 27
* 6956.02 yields 25.3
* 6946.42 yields 26.5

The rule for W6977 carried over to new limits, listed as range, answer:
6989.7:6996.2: 27.7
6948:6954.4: 26.1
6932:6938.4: 27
